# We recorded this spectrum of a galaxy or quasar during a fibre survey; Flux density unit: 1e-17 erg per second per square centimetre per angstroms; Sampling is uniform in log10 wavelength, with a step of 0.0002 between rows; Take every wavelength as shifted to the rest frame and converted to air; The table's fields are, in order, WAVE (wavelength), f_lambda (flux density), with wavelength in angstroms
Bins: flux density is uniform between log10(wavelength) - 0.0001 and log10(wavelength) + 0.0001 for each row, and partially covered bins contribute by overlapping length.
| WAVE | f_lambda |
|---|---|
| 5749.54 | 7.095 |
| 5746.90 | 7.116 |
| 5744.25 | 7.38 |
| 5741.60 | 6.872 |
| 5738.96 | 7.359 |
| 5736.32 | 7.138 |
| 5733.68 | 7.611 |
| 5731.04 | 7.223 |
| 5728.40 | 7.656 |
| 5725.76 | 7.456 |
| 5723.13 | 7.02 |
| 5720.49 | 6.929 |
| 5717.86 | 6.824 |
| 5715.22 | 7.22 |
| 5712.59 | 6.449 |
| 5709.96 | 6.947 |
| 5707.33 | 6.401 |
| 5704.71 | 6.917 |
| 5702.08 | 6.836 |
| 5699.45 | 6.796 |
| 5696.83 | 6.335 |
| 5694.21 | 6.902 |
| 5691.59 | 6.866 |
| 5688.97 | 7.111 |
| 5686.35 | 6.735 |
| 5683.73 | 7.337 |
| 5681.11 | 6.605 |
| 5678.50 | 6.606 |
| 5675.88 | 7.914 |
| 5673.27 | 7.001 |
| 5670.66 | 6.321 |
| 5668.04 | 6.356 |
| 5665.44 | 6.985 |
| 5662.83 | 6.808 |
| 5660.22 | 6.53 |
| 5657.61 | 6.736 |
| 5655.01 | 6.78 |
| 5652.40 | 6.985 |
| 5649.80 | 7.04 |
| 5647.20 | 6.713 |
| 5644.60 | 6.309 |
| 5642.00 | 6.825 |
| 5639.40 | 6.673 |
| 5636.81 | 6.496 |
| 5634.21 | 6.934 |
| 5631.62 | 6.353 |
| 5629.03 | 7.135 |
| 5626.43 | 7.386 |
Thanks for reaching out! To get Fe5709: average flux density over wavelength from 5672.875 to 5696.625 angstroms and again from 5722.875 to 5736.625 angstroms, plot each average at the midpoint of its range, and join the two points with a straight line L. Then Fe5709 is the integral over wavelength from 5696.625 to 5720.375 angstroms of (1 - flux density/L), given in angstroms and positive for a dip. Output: 1.4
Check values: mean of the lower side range 6.98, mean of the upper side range 7.39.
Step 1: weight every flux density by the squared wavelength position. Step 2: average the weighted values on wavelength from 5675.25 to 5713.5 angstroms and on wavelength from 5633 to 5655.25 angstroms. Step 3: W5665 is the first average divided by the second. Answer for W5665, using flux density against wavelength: 1.0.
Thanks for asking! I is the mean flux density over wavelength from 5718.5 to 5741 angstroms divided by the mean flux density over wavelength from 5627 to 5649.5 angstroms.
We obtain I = 1.08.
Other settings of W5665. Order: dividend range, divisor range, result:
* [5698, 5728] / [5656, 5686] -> 1.03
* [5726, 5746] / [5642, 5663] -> 1.12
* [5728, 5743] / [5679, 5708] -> 1.09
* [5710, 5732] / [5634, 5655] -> 1.08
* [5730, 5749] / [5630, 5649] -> 1.13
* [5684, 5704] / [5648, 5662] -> 1.02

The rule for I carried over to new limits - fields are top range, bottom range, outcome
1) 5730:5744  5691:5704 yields 1.07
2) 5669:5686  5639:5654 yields 1.03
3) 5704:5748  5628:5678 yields 1.05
